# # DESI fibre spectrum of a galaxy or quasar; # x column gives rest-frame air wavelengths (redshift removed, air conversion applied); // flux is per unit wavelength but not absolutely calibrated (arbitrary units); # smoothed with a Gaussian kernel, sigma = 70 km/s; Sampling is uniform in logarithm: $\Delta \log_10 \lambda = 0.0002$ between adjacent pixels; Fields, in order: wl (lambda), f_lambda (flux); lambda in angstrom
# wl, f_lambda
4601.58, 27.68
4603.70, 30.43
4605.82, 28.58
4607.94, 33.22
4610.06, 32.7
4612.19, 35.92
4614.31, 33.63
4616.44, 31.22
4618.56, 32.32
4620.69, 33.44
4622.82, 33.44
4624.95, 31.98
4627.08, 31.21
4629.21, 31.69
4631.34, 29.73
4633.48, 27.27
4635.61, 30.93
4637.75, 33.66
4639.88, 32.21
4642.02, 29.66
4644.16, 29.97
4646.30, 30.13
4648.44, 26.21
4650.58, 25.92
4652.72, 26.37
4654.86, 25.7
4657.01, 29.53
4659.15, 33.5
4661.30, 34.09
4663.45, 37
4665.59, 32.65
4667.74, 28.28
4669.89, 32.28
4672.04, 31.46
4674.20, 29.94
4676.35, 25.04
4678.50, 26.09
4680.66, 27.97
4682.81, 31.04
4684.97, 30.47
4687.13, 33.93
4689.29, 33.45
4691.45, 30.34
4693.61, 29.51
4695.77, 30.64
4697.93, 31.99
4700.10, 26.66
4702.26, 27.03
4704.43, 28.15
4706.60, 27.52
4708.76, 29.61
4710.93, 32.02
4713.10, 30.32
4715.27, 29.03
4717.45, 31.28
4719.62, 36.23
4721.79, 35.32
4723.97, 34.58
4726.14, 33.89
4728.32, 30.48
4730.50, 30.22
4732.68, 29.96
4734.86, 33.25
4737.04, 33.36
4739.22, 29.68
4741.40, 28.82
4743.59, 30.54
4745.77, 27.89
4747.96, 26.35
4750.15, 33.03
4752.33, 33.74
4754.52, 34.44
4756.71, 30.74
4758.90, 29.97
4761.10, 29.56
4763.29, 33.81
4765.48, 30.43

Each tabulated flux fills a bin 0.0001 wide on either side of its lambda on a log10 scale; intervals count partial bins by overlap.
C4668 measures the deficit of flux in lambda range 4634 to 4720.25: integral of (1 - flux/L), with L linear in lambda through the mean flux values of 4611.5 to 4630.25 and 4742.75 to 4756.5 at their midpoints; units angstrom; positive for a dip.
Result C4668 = 4.9 angstrom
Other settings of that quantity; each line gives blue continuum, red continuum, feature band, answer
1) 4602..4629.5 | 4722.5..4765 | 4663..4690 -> 1.0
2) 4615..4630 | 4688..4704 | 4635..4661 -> 1.5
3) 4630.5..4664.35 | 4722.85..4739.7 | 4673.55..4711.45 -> 2.0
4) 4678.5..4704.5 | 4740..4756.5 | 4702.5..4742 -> -1.2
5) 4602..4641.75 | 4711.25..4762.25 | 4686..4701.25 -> 0.3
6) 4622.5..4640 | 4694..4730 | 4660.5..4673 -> -0.6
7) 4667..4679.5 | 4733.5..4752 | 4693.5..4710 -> 0.4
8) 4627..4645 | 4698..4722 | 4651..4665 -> -0.1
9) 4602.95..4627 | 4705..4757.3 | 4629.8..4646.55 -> 0.9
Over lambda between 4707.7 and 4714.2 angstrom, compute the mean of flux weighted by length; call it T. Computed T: 30.6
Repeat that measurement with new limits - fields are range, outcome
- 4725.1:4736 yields 31.5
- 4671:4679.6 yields 28.1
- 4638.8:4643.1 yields 31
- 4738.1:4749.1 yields 28.7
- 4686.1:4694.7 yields 31.8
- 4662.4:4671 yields 32.6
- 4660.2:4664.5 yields 35.5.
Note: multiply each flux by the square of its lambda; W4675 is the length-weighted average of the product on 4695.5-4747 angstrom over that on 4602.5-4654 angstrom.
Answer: 1.0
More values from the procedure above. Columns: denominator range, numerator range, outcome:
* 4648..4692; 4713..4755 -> 1.08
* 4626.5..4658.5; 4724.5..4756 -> 1.11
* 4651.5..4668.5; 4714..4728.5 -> 1.10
